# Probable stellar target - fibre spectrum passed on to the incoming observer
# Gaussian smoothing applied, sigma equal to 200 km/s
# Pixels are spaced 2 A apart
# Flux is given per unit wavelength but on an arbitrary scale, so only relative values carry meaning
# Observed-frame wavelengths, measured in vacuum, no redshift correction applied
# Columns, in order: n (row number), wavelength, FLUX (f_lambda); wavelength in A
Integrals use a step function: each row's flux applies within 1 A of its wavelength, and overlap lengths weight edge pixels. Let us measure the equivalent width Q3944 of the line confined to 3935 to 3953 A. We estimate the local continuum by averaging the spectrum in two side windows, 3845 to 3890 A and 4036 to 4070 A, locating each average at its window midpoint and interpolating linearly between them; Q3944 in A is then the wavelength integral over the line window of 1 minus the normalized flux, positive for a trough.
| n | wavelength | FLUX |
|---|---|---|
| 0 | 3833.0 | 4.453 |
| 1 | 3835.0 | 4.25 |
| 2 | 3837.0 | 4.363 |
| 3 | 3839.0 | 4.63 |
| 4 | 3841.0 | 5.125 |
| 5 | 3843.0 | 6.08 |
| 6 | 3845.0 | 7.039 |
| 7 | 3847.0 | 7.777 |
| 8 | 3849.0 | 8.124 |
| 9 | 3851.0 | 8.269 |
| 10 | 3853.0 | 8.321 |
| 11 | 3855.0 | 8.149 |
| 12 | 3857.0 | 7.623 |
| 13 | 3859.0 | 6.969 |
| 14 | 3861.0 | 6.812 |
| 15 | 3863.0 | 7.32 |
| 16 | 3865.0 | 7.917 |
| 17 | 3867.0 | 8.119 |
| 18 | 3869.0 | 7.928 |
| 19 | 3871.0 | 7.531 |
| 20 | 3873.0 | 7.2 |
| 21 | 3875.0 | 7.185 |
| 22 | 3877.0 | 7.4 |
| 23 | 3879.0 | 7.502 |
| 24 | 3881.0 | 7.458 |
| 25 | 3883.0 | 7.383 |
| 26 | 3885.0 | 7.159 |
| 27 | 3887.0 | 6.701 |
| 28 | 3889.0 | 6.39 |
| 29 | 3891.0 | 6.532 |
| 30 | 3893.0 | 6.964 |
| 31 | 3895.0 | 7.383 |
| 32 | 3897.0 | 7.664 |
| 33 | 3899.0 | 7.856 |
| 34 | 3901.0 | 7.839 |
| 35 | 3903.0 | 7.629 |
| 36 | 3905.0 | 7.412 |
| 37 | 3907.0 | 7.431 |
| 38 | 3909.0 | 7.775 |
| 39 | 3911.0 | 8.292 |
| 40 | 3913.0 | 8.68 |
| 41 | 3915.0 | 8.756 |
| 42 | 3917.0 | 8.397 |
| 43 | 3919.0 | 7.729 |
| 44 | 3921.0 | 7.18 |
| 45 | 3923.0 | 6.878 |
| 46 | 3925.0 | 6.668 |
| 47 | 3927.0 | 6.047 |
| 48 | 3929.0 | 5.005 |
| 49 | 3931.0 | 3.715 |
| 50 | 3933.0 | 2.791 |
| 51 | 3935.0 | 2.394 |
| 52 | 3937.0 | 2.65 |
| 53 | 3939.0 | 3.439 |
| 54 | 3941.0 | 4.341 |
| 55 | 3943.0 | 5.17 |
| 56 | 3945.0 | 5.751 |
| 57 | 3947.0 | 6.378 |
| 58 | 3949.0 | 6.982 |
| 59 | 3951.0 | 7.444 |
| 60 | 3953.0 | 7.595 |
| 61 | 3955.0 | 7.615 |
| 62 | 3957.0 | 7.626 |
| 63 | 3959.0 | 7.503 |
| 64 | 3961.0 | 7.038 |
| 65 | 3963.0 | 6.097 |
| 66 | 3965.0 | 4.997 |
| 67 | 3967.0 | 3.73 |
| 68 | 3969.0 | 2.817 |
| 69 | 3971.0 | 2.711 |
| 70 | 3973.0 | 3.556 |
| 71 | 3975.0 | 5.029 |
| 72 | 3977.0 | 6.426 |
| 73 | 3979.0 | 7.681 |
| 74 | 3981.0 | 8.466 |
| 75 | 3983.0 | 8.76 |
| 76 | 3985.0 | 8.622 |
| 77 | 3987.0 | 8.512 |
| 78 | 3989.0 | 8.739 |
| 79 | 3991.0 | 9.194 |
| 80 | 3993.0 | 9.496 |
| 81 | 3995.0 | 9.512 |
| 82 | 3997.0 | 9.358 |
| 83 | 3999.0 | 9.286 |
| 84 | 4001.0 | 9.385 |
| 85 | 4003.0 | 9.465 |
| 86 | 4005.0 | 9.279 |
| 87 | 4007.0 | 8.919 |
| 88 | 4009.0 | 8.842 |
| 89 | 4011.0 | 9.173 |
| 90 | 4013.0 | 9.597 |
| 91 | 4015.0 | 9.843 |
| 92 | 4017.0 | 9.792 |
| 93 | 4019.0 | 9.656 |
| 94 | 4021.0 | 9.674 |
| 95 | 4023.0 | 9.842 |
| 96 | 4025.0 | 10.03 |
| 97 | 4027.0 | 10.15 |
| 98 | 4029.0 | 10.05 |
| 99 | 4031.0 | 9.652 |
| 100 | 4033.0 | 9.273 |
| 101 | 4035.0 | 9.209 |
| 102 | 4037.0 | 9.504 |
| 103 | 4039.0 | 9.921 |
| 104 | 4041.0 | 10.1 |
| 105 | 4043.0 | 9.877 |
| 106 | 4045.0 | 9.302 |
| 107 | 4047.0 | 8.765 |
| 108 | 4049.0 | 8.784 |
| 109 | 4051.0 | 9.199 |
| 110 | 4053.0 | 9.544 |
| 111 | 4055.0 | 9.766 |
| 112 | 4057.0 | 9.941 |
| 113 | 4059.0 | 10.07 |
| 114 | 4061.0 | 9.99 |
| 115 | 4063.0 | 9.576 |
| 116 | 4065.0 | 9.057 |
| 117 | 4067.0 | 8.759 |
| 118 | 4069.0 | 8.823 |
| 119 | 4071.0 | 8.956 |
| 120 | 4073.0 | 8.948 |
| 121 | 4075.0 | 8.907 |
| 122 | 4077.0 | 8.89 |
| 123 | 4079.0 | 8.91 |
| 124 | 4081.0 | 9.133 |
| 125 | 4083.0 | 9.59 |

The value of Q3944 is 6.68 A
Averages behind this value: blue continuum 7.5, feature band 5.24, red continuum 9.47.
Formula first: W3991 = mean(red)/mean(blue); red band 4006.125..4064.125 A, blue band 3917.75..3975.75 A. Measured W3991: 1.8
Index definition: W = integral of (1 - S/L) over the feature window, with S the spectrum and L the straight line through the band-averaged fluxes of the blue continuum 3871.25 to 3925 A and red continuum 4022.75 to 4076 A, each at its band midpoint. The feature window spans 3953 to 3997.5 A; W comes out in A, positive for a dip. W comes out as 8.1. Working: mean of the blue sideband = 7.48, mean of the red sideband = 9.48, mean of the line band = 6.96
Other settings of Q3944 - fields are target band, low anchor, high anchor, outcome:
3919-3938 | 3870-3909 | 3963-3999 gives 5.8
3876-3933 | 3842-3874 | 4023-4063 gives 6.7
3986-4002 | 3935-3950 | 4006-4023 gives -2.1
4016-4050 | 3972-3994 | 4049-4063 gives -2.2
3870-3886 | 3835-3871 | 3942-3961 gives -0.8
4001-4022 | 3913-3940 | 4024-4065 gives -2.3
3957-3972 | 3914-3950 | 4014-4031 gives 4.0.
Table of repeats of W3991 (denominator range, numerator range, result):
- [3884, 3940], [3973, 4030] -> 1.36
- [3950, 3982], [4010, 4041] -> 1.61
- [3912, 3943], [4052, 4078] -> 1.66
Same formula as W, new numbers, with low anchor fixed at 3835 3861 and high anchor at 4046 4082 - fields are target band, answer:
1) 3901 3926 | -0.76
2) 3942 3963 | 2.87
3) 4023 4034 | -1.26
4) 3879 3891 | 0.28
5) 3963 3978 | 7.08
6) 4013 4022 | -1.07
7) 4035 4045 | -0.87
